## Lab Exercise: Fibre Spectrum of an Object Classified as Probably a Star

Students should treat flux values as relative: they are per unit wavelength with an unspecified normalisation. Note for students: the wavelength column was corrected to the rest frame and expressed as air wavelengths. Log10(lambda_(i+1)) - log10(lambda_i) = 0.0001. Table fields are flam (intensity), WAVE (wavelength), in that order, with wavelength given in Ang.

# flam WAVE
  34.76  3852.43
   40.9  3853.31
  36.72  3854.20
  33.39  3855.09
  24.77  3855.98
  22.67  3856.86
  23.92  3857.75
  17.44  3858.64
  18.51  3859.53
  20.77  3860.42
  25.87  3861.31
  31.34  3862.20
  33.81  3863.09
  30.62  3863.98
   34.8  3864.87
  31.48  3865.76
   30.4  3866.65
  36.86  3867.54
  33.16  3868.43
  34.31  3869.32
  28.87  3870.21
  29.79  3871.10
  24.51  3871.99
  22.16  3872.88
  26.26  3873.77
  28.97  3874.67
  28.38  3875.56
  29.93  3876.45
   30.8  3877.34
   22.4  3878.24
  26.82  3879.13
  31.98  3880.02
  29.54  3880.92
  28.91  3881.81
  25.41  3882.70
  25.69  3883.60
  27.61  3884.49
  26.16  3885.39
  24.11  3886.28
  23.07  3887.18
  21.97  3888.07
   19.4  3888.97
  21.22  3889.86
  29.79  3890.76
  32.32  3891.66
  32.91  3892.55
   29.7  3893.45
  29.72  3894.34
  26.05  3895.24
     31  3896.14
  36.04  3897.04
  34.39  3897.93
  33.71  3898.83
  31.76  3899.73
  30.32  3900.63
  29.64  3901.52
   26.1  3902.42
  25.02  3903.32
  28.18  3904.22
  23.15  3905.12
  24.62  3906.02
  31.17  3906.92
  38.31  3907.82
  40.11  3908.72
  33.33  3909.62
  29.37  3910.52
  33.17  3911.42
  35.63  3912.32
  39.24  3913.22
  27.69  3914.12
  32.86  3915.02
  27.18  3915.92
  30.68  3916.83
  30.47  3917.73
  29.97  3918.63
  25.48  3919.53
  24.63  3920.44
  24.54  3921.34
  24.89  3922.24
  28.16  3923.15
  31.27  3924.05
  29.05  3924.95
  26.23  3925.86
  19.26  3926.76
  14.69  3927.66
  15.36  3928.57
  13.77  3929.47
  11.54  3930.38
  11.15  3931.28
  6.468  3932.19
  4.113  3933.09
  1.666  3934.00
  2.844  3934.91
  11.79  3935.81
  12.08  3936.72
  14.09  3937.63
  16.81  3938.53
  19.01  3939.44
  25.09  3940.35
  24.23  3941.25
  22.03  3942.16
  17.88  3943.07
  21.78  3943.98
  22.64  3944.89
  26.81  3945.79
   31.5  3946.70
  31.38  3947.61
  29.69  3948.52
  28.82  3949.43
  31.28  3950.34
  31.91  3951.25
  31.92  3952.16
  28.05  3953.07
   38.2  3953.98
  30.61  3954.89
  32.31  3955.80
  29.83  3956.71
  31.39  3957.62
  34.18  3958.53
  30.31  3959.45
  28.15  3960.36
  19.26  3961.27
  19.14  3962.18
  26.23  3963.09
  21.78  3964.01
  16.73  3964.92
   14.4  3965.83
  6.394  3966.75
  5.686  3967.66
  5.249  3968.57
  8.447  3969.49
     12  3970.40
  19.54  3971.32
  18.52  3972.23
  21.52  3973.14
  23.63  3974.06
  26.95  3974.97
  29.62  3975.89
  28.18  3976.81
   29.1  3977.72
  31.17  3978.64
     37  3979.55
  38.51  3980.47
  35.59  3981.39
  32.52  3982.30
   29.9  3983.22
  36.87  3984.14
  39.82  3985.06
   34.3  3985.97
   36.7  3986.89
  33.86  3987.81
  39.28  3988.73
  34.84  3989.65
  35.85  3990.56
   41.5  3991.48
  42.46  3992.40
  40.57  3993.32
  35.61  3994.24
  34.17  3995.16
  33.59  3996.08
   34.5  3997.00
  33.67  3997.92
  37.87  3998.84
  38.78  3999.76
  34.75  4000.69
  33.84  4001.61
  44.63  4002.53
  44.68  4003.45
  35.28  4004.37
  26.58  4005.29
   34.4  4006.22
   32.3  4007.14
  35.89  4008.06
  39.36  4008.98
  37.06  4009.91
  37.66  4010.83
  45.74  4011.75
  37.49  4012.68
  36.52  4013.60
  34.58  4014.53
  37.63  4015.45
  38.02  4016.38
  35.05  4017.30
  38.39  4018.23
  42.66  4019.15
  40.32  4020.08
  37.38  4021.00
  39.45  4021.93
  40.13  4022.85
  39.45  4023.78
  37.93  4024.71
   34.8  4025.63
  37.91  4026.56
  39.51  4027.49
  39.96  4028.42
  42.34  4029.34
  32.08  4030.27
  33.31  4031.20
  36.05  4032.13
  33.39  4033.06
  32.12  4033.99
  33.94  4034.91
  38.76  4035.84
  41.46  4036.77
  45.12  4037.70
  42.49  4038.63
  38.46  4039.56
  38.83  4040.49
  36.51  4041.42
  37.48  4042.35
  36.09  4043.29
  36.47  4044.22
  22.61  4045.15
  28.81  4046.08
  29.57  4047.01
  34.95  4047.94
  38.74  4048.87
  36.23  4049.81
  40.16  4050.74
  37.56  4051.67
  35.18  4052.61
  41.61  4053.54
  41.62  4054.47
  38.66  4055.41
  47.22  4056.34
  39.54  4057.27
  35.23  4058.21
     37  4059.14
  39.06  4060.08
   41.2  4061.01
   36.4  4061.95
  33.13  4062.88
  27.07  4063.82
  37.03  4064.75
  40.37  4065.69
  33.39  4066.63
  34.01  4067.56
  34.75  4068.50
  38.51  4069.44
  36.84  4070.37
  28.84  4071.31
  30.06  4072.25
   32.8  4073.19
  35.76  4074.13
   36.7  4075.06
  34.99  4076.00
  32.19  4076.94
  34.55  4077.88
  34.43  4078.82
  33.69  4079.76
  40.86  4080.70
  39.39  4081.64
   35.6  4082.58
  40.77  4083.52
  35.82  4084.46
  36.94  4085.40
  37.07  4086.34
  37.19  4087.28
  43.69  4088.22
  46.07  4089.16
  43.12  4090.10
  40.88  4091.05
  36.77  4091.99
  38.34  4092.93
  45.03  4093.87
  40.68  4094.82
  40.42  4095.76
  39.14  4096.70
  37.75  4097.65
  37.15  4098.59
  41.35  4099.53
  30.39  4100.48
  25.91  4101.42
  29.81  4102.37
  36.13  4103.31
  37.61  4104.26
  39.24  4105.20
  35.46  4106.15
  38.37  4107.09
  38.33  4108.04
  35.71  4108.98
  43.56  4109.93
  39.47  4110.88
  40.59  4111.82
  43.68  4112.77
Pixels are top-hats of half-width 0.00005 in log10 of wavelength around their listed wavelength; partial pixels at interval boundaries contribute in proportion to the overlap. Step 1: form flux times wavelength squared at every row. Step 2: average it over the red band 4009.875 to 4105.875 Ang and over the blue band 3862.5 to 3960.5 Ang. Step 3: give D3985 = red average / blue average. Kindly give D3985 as 1.5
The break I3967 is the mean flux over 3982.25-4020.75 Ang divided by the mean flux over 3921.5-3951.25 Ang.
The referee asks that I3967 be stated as 1.86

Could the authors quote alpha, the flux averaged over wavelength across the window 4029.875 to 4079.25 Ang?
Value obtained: 36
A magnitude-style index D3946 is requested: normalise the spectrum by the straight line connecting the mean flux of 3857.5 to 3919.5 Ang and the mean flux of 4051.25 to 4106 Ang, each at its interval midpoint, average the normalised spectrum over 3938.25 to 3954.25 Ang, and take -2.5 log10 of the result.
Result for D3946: 0.18 mag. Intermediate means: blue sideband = 29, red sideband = 37.1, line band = 26.6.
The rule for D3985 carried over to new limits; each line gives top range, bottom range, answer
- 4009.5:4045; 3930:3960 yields 1.74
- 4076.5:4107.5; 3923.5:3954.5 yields 1.95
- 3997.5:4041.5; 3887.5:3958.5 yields 1.53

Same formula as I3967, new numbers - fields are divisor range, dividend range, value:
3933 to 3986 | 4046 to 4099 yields 1.55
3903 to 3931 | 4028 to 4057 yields 1.36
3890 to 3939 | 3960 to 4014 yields 1.22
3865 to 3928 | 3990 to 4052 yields 1.29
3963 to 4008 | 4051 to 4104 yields 1.23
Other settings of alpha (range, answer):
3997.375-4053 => 37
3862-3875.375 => 30.4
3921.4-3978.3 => 21.4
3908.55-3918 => 32.5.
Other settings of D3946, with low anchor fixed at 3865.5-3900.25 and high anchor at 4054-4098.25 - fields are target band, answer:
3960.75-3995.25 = 0.206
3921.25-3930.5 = 0.360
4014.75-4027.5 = -0.101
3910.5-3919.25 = -0.054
